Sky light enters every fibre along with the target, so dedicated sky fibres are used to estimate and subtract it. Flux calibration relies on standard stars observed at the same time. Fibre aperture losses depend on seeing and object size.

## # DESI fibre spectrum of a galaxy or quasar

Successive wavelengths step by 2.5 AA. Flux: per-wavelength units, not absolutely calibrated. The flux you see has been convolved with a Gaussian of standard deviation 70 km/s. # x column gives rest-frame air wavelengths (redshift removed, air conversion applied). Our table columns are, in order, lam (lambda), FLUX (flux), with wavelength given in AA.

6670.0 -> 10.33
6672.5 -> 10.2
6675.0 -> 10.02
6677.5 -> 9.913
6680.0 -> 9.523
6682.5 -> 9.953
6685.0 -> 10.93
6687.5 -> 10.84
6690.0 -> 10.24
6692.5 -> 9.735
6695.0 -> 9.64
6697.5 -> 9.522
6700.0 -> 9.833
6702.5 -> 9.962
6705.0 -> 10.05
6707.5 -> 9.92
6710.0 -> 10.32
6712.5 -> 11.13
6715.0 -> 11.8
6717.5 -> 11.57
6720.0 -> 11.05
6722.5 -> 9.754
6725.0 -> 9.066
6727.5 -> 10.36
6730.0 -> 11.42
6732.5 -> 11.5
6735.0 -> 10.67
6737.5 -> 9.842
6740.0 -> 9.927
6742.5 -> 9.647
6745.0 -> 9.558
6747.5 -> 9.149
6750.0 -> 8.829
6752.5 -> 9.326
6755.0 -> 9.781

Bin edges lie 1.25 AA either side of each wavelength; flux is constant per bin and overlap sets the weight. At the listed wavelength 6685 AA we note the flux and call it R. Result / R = 10.93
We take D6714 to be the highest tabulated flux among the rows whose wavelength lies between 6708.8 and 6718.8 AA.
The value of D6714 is 11.8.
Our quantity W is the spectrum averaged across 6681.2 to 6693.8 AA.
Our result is 10.3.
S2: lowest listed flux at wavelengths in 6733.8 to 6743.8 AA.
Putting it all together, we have 9.647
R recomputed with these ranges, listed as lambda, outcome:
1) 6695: 9.64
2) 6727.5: 10.36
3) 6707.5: 9.92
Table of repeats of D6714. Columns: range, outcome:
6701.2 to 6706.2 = 10.05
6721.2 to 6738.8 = 11.5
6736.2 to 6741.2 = 9.927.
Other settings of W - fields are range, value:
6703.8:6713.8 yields 10.4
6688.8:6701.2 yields 9.79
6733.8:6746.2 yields 9.93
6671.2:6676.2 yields 10.1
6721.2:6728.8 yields 9.75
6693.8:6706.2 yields 9.8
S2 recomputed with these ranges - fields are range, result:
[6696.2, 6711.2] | 9.522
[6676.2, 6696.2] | 9.523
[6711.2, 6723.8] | 9.754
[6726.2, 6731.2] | 10.36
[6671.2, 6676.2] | 10.02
